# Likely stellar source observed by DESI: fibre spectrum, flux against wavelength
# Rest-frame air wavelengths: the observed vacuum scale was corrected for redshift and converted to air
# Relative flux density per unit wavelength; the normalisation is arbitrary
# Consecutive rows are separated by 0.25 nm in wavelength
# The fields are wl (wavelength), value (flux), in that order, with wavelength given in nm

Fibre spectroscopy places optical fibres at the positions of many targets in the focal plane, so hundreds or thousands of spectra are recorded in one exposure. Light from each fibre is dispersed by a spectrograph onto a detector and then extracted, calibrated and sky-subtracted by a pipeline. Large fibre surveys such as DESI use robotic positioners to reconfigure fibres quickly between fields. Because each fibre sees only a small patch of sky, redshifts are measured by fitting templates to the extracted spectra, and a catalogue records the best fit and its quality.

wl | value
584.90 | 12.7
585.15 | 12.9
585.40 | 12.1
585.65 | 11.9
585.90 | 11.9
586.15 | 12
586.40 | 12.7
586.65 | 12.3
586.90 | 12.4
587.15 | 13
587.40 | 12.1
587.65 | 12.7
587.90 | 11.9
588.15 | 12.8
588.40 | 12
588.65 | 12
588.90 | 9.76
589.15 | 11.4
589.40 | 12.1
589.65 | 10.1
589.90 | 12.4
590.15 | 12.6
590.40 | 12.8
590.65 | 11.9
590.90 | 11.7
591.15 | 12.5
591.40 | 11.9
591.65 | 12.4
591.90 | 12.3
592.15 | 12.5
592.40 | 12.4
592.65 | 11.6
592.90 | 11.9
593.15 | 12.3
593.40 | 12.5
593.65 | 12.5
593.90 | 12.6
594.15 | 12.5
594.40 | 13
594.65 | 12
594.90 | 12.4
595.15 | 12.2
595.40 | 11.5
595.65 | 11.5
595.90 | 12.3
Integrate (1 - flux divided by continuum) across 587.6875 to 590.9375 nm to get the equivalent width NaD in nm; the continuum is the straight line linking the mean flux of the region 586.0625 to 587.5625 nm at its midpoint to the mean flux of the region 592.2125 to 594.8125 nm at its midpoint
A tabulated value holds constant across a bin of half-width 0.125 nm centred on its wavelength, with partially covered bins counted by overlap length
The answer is 0.15 nm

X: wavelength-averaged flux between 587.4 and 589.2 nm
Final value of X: 11.8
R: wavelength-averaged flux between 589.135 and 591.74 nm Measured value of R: 12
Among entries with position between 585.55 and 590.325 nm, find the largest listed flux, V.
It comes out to 13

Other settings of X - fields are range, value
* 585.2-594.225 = 12.1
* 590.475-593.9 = 12.2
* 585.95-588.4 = 12.4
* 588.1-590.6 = 11.8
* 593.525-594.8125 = 12.5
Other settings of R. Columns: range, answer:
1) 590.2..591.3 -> 12.2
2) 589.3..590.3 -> 11.8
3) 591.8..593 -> 12.1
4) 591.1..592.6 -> 12.3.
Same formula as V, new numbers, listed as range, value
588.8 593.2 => 12.8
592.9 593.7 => 12.5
